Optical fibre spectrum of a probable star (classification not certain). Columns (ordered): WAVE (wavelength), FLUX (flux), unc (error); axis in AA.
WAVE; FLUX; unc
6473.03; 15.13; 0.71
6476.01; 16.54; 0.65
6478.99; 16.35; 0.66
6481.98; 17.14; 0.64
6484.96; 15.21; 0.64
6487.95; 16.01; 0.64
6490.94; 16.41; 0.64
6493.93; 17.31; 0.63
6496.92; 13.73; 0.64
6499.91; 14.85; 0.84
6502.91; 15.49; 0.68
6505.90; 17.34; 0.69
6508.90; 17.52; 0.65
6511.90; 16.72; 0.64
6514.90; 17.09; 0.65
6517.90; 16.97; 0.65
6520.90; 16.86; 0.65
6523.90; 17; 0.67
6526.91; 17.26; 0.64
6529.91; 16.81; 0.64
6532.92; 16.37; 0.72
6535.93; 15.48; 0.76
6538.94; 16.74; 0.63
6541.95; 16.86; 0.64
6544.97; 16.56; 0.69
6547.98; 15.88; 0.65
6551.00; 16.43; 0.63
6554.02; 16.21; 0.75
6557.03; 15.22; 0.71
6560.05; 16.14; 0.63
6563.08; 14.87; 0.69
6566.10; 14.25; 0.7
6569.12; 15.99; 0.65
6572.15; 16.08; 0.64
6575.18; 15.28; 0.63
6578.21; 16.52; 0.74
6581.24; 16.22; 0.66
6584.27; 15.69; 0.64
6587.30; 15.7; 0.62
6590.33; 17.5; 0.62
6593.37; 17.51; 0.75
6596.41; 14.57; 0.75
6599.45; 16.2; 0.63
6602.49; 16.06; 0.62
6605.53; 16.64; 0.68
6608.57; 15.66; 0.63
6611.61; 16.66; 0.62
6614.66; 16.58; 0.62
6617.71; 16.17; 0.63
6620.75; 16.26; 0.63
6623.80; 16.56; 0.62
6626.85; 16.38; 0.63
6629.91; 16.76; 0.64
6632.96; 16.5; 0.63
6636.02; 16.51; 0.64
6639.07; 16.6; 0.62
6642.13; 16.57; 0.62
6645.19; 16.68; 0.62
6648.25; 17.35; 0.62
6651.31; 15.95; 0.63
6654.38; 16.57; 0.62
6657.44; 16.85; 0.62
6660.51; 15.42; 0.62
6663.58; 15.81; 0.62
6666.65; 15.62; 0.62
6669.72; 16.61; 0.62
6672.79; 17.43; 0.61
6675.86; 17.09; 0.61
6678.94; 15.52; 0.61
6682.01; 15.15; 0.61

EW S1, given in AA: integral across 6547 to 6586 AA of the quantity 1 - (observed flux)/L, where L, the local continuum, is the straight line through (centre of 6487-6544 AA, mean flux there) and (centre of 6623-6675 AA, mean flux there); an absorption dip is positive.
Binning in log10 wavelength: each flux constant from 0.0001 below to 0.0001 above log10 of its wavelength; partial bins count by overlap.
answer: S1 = 1.7 AA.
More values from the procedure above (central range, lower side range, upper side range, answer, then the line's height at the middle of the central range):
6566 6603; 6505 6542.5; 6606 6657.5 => 1.4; 16.6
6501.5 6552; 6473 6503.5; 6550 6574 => -3.0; 15.7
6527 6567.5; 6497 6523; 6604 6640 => 1.0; 16.5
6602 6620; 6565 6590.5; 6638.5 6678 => -0.2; 16.1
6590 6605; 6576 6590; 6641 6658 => 0.0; 16.2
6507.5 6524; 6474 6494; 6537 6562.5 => -0.8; 16.3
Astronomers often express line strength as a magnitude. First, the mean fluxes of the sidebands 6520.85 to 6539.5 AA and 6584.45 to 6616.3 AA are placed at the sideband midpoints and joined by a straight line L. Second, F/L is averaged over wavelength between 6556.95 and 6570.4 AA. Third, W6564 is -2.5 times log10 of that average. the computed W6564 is 0.08 mag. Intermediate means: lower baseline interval 16.6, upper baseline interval 16.3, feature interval 15.3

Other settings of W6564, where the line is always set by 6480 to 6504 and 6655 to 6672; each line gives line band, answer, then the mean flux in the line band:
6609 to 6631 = -0.03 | 16.4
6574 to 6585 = 0.00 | 16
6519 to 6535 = -0.06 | 16.8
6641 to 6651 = -0.04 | 16.8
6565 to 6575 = 0.03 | 15.5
